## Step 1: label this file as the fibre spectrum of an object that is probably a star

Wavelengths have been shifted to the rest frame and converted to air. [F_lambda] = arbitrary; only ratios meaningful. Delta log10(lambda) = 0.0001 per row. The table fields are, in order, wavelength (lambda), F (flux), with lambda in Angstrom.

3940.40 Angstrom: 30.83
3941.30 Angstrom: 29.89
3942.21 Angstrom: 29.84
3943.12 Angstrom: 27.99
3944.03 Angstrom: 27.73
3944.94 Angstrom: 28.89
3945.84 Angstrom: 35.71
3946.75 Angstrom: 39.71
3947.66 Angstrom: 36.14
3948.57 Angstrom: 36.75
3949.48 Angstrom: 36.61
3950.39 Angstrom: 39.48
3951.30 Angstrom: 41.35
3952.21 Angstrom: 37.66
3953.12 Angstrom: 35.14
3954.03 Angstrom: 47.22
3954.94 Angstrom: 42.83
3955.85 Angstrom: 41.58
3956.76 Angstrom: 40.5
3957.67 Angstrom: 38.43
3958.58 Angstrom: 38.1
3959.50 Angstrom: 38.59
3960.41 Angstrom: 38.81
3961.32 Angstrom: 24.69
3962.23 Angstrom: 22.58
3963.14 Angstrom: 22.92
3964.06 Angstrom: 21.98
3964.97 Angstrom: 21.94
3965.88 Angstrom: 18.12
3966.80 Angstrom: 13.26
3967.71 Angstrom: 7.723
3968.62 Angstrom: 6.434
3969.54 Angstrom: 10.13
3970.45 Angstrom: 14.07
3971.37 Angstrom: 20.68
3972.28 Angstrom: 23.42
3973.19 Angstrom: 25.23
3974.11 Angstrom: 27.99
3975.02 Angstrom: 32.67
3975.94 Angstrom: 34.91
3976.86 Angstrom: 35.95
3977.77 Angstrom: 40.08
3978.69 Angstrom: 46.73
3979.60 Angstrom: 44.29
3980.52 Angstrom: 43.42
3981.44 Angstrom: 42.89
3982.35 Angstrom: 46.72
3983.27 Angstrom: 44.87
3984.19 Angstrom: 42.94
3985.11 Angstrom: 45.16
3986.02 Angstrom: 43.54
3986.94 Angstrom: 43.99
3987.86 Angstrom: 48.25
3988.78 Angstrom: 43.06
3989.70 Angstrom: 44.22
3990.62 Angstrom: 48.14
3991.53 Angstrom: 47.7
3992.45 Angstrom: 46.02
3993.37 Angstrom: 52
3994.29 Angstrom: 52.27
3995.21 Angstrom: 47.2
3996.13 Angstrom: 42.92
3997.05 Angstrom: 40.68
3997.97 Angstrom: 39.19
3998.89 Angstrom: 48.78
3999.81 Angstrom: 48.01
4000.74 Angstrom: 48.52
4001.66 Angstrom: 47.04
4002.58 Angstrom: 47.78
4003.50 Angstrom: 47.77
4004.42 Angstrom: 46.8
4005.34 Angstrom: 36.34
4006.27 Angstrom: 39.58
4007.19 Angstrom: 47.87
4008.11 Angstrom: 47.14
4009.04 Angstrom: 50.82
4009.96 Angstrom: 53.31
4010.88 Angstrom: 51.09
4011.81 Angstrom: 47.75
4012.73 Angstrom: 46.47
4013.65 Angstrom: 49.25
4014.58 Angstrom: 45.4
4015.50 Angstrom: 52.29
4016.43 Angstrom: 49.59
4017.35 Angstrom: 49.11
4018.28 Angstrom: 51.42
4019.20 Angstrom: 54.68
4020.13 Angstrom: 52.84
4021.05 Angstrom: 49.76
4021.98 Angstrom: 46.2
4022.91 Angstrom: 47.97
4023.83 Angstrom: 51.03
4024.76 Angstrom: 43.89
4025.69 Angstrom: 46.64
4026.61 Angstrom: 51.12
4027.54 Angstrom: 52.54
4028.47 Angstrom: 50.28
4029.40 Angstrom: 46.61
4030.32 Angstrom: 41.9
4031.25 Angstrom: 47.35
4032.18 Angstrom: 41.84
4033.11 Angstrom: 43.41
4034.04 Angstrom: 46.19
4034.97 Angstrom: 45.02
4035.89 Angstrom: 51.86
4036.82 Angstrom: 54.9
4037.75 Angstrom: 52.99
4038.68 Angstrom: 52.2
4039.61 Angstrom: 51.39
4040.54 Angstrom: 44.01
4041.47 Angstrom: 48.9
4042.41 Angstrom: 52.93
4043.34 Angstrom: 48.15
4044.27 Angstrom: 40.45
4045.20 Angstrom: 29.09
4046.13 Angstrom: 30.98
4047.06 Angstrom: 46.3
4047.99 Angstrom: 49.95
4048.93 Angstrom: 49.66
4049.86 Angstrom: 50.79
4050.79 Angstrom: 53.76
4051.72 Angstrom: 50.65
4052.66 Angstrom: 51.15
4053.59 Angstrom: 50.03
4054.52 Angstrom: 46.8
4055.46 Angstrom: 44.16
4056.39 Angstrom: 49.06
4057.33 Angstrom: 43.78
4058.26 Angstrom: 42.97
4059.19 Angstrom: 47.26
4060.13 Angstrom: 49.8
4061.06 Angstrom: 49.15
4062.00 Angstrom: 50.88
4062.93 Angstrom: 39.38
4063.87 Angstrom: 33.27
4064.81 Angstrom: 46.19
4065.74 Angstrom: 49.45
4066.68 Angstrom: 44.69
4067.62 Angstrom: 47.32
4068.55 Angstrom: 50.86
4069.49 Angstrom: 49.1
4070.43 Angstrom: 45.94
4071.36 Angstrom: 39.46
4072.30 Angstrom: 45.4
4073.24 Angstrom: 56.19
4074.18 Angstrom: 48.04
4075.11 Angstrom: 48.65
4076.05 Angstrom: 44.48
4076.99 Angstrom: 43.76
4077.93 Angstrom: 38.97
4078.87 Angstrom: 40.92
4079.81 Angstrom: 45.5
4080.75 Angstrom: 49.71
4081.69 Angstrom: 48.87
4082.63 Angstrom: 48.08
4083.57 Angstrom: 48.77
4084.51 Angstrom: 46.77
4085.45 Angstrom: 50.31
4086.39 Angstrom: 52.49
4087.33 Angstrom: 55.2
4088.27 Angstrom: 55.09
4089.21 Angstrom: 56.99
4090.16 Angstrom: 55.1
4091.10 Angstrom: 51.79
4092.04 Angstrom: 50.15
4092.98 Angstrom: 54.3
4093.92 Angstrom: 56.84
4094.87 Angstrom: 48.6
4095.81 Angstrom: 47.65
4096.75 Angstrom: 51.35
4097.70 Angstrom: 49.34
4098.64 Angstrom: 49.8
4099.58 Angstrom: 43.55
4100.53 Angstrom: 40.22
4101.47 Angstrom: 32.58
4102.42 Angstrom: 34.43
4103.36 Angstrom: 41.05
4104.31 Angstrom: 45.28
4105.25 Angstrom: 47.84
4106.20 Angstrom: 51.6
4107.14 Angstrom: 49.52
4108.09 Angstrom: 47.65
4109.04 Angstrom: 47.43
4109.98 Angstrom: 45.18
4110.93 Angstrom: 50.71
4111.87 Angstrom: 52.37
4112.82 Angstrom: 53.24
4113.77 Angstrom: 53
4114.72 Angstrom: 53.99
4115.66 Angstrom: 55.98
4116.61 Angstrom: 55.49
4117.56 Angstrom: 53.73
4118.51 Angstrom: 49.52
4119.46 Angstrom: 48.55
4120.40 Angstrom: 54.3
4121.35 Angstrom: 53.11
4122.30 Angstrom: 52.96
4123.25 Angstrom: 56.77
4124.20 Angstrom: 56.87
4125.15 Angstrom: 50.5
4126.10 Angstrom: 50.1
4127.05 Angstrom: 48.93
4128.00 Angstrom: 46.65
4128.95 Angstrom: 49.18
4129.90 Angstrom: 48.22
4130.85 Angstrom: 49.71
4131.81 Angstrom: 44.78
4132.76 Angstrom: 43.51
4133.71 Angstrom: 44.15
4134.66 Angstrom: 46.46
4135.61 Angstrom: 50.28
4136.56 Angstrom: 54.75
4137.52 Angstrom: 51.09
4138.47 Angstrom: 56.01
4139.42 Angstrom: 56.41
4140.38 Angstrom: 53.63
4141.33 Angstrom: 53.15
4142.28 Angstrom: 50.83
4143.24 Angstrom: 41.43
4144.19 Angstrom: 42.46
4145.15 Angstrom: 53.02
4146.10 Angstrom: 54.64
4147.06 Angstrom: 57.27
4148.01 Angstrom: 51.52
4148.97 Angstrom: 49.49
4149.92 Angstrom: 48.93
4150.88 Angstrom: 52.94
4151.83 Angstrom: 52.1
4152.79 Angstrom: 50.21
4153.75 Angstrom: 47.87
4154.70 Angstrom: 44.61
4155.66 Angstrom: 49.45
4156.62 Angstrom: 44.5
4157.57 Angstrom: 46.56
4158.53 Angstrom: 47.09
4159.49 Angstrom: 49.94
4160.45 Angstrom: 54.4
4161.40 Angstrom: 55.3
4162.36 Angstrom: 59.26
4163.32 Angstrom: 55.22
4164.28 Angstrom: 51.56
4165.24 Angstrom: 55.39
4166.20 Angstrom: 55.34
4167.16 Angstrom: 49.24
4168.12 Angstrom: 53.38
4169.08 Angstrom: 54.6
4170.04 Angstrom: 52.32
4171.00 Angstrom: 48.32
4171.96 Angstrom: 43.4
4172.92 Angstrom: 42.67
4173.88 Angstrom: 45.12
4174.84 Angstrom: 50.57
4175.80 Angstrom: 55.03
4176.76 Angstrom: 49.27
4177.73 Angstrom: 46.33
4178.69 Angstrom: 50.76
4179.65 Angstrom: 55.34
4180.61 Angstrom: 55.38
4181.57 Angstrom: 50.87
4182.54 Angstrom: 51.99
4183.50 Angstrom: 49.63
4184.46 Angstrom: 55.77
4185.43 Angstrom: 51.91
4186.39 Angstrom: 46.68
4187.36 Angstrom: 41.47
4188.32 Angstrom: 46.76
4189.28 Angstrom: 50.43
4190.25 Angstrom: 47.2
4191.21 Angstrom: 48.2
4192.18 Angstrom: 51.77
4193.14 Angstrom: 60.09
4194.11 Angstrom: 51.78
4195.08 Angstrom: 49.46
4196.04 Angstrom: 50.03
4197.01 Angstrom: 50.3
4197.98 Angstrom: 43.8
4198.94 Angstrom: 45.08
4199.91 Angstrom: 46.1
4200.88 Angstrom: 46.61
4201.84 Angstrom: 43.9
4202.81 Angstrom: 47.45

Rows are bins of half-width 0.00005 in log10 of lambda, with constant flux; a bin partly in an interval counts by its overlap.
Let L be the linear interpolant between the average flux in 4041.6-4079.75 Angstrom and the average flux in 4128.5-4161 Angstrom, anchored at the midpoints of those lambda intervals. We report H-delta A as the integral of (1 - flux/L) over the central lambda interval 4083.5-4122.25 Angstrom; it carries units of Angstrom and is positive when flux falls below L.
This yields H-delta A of -1.57 Angstrom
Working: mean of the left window 46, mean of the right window 49.7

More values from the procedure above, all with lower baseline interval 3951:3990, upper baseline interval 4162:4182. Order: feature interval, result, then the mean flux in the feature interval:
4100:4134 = -1.7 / 48.9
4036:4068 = -4.9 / 46.9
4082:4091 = -1.7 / 52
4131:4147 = -0.5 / 50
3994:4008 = -3.5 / 45.3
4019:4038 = -4.8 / 48.4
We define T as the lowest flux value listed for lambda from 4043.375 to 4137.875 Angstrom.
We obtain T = 29.09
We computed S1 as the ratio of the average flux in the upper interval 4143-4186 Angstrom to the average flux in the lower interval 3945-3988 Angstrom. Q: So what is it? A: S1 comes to 1.5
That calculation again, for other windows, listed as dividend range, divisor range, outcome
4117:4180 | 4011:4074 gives 1.07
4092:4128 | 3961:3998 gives 1.43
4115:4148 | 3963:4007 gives 1.37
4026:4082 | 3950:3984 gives 1.47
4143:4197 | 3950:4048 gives 1.21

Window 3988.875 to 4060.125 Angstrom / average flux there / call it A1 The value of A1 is 47.4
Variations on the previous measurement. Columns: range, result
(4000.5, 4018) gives 47.6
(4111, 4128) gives 52.7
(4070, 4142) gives 49.3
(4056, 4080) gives 45.8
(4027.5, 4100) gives 47.8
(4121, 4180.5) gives 50.6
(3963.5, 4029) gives 41.6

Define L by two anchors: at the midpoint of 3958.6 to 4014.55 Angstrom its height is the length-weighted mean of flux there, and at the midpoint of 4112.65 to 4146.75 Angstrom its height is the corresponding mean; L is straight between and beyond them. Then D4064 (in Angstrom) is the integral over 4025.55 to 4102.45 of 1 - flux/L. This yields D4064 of -3.9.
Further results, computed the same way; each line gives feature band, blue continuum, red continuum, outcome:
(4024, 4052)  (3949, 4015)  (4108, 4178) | -2.82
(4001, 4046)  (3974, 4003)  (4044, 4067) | -2.71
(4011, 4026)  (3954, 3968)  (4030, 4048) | -2.69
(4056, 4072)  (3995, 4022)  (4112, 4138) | 1.10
